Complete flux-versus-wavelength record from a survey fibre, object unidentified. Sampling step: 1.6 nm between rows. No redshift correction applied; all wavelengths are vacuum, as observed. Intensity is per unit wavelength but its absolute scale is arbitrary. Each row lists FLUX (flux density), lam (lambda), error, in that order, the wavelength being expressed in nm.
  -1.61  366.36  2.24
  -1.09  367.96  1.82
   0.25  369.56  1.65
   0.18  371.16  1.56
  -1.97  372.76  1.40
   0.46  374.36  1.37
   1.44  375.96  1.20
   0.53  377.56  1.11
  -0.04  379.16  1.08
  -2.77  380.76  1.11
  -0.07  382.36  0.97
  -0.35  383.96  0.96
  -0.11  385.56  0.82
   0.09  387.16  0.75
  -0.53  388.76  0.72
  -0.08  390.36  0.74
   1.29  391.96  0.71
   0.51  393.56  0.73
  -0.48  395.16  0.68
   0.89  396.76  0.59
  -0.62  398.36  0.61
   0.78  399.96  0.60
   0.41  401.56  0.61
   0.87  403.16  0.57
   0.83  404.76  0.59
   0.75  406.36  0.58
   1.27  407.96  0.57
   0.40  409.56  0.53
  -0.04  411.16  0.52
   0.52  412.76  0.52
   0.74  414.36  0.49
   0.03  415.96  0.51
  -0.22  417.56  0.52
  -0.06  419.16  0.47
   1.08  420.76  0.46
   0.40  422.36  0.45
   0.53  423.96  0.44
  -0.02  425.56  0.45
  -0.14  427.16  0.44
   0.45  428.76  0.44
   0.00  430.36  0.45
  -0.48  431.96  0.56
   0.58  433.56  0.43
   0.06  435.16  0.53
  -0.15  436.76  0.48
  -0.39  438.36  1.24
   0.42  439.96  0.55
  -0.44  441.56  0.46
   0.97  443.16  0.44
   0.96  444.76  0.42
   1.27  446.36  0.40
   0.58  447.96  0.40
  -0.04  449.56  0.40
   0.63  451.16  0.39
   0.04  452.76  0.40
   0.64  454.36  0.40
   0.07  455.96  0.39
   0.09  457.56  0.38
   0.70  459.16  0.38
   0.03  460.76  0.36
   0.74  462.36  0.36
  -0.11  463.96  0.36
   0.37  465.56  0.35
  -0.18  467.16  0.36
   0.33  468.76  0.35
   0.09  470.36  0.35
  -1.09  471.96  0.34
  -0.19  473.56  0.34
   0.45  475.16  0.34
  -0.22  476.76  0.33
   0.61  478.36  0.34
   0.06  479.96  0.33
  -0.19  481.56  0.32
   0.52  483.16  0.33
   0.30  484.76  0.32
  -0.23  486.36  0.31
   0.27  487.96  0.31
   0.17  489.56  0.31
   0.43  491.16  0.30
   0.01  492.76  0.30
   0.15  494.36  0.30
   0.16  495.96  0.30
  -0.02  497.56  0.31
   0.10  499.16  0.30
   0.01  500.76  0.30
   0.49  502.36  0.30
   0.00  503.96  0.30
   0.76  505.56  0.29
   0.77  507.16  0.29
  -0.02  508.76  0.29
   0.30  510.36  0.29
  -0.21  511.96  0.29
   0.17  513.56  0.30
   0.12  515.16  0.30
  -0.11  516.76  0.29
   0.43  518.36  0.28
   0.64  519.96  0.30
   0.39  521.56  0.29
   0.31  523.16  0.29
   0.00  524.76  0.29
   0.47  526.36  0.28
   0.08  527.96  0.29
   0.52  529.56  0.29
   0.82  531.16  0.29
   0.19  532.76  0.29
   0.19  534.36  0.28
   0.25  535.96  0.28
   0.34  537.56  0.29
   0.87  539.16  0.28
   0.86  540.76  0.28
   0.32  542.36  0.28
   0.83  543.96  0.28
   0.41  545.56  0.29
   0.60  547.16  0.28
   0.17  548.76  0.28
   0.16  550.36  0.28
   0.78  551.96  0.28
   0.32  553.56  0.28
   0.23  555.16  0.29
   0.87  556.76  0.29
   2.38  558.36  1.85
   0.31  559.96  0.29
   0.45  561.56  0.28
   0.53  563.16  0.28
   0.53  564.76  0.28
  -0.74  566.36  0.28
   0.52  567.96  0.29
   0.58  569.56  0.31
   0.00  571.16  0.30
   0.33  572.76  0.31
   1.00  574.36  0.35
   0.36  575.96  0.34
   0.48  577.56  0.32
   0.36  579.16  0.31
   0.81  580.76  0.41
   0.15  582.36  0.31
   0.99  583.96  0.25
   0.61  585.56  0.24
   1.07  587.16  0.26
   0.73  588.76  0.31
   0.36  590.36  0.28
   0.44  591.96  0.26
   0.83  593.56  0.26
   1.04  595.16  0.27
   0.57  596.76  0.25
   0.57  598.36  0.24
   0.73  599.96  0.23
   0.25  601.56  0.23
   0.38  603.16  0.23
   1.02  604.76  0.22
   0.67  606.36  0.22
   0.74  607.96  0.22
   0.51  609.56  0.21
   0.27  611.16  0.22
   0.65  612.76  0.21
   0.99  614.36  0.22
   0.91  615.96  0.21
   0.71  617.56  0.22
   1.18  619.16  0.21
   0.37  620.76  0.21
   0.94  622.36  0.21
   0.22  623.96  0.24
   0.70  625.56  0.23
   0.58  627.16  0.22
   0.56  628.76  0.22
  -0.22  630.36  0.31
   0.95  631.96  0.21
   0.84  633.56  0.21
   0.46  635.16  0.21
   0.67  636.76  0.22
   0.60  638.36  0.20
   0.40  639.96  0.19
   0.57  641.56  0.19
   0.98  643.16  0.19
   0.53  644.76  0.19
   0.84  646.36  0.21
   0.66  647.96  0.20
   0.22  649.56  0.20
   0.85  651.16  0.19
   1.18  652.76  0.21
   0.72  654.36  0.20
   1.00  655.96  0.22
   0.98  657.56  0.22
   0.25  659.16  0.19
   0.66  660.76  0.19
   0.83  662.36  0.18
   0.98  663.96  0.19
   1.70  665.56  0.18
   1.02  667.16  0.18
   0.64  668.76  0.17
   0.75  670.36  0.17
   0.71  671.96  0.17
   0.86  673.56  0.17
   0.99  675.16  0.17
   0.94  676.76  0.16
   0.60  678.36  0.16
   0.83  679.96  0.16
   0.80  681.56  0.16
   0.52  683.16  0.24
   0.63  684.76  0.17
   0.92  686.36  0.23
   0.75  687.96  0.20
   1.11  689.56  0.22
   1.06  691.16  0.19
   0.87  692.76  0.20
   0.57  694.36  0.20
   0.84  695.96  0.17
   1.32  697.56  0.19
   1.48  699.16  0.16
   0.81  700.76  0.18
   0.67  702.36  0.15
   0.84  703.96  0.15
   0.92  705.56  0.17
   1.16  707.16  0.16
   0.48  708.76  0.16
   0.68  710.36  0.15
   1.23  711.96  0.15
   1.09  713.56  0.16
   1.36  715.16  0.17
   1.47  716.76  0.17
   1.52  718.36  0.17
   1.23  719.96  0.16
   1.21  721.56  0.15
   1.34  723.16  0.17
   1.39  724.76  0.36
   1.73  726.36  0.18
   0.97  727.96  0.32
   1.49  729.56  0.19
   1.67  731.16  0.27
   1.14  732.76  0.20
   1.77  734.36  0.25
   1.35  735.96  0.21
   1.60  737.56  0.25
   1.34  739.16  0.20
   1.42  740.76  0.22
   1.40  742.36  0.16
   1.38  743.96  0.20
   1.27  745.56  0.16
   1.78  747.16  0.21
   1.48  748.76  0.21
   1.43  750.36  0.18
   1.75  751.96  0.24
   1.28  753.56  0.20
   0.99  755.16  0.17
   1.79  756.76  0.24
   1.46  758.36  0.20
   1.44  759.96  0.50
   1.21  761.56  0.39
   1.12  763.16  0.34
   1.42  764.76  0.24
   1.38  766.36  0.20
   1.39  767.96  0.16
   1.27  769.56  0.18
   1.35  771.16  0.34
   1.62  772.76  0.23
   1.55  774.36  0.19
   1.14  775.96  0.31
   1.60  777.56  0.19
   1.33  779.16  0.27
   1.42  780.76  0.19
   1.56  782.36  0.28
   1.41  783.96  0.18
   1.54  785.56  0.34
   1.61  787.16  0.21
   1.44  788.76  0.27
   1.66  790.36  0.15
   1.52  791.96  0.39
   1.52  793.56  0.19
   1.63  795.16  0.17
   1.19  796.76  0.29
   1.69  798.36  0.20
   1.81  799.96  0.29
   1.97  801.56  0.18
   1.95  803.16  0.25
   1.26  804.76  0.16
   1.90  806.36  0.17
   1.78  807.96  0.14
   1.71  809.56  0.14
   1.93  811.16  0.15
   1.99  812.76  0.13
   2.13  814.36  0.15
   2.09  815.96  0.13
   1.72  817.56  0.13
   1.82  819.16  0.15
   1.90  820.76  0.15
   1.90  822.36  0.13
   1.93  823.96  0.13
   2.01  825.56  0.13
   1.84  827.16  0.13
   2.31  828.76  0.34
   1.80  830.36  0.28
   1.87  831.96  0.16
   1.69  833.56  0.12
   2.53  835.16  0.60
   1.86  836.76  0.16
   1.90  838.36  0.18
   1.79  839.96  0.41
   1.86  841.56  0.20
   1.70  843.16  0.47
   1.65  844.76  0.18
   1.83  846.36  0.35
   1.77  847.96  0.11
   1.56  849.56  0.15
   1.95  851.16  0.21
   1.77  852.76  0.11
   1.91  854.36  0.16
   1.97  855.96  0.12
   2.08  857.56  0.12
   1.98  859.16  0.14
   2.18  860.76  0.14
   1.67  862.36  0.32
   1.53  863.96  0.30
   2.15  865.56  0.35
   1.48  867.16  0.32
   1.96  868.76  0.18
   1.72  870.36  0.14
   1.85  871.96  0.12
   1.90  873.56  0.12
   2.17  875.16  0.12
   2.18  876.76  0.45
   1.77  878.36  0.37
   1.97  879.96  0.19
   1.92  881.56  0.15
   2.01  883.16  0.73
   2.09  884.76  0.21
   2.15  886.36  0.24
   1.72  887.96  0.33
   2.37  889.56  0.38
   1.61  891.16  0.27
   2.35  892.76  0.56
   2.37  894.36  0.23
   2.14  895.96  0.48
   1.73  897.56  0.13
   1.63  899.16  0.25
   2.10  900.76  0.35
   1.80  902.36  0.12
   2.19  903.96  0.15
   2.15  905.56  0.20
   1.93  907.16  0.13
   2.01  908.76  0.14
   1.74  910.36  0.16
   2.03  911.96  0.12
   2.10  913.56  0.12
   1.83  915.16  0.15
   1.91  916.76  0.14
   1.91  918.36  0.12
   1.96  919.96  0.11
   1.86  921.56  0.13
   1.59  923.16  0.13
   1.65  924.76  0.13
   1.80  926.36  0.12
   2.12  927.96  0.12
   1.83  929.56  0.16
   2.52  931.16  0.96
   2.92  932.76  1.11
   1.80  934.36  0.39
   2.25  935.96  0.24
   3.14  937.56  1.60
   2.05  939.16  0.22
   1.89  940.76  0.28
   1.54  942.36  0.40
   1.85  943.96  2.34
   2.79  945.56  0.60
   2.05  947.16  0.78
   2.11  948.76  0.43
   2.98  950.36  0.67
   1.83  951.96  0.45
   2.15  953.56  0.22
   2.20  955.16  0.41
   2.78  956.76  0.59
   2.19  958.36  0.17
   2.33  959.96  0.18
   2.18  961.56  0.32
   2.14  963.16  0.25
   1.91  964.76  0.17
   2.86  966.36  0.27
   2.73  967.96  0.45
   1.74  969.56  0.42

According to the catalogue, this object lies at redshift 0.79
